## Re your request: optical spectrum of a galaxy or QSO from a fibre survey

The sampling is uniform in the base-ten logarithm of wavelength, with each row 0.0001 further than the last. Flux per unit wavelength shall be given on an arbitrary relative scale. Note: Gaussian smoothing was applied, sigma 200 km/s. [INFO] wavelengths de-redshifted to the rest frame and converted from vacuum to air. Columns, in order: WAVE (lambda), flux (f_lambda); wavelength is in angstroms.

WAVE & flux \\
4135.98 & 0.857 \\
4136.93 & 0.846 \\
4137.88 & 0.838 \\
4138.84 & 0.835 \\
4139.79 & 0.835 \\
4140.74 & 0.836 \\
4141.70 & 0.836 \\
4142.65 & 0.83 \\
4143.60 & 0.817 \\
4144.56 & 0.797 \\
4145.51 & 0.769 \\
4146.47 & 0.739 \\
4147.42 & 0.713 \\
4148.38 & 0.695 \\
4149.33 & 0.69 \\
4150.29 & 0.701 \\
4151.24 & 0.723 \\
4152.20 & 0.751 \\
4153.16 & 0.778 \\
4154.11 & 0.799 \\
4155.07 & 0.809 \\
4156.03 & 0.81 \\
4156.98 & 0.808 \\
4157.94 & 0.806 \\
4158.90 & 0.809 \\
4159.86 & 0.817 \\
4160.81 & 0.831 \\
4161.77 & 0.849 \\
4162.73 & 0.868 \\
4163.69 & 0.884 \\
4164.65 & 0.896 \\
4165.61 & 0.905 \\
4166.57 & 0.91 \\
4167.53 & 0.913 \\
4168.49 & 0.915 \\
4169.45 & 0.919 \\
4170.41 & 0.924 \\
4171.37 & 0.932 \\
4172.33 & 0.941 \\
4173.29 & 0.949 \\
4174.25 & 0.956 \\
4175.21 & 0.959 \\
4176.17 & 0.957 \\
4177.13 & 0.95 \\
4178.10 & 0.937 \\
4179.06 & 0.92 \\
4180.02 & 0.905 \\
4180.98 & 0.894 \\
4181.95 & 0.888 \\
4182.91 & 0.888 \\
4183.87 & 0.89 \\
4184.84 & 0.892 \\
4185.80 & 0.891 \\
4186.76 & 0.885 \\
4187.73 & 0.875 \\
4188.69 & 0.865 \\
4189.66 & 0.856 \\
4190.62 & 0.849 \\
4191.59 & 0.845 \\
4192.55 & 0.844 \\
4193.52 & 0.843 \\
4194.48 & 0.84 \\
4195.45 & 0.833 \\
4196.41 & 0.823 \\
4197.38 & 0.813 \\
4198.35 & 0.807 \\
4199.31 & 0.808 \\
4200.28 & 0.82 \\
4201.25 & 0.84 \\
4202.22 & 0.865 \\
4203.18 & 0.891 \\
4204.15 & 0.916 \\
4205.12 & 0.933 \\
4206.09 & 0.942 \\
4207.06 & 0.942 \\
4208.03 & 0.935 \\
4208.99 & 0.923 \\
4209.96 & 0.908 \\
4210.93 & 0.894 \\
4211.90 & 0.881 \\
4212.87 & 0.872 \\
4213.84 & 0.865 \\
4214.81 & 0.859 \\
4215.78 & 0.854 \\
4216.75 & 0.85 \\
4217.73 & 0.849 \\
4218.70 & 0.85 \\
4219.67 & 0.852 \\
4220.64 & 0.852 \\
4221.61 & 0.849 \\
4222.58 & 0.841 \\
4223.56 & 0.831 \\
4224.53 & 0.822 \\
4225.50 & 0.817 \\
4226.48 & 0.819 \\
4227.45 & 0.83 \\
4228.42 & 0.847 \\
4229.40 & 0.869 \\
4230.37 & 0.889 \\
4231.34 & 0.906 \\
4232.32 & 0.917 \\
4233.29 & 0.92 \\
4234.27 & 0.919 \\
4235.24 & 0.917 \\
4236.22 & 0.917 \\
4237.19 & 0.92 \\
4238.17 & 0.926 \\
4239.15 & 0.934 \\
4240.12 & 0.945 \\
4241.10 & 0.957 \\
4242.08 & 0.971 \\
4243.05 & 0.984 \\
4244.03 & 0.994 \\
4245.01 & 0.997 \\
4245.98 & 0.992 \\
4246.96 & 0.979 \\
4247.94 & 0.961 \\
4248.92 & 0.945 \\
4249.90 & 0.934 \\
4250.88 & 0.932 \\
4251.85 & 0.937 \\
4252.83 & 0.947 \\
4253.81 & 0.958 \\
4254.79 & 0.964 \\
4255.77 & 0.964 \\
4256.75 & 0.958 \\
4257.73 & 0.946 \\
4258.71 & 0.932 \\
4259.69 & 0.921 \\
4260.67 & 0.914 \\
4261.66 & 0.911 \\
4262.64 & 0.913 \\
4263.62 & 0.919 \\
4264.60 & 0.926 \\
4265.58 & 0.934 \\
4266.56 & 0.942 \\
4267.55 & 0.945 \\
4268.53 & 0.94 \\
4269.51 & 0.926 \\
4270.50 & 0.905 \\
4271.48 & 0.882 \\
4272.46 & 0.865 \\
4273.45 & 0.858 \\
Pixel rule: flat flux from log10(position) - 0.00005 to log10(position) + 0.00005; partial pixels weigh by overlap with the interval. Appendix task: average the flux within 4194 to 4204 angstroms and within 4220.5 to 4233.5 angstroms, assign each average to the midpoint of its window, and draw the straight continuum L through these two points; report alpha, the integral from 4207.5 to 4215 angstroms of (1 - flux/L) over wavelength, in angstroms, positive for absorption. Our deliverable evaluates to -0.4 angstroms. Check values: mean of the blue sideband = 0.837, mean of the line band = 0.895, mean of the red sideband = 0.857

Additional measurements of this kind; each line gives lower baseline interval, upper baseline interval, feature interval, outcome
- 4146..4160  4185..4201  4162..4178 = -2.5 angstroms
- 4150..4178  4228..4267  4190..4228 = 1.9 angstroms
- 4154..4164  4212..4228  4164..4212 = -3.3 angstroms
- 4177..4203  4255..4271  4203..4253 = -0.3 angstroms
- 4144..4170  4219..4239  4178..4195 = -0.8 angstroms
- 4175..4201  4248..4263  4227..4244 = 0.0 angstroms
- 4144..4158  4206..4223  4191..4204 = 0.1 angstroms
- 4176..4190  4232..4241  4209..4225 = 1.0 angstroms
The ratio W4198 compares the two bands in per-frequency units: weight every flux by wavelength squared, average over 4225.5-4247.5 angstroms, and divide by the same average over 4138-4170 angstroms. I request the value 1.18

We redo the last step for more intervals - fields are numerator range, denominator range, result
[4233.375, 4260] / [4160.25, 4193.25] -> 1.09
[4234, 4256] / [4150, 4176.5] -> 1.15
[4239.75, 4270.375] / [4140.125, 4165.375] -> 1.25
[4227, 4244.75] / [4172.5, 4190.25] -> 1.04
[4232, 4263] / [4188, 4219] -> 1.11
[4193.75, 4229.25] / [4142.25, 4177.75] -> 1.05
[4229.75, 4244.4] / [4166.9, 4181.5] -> 1.03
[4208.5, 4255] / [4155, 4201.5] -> 1.06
